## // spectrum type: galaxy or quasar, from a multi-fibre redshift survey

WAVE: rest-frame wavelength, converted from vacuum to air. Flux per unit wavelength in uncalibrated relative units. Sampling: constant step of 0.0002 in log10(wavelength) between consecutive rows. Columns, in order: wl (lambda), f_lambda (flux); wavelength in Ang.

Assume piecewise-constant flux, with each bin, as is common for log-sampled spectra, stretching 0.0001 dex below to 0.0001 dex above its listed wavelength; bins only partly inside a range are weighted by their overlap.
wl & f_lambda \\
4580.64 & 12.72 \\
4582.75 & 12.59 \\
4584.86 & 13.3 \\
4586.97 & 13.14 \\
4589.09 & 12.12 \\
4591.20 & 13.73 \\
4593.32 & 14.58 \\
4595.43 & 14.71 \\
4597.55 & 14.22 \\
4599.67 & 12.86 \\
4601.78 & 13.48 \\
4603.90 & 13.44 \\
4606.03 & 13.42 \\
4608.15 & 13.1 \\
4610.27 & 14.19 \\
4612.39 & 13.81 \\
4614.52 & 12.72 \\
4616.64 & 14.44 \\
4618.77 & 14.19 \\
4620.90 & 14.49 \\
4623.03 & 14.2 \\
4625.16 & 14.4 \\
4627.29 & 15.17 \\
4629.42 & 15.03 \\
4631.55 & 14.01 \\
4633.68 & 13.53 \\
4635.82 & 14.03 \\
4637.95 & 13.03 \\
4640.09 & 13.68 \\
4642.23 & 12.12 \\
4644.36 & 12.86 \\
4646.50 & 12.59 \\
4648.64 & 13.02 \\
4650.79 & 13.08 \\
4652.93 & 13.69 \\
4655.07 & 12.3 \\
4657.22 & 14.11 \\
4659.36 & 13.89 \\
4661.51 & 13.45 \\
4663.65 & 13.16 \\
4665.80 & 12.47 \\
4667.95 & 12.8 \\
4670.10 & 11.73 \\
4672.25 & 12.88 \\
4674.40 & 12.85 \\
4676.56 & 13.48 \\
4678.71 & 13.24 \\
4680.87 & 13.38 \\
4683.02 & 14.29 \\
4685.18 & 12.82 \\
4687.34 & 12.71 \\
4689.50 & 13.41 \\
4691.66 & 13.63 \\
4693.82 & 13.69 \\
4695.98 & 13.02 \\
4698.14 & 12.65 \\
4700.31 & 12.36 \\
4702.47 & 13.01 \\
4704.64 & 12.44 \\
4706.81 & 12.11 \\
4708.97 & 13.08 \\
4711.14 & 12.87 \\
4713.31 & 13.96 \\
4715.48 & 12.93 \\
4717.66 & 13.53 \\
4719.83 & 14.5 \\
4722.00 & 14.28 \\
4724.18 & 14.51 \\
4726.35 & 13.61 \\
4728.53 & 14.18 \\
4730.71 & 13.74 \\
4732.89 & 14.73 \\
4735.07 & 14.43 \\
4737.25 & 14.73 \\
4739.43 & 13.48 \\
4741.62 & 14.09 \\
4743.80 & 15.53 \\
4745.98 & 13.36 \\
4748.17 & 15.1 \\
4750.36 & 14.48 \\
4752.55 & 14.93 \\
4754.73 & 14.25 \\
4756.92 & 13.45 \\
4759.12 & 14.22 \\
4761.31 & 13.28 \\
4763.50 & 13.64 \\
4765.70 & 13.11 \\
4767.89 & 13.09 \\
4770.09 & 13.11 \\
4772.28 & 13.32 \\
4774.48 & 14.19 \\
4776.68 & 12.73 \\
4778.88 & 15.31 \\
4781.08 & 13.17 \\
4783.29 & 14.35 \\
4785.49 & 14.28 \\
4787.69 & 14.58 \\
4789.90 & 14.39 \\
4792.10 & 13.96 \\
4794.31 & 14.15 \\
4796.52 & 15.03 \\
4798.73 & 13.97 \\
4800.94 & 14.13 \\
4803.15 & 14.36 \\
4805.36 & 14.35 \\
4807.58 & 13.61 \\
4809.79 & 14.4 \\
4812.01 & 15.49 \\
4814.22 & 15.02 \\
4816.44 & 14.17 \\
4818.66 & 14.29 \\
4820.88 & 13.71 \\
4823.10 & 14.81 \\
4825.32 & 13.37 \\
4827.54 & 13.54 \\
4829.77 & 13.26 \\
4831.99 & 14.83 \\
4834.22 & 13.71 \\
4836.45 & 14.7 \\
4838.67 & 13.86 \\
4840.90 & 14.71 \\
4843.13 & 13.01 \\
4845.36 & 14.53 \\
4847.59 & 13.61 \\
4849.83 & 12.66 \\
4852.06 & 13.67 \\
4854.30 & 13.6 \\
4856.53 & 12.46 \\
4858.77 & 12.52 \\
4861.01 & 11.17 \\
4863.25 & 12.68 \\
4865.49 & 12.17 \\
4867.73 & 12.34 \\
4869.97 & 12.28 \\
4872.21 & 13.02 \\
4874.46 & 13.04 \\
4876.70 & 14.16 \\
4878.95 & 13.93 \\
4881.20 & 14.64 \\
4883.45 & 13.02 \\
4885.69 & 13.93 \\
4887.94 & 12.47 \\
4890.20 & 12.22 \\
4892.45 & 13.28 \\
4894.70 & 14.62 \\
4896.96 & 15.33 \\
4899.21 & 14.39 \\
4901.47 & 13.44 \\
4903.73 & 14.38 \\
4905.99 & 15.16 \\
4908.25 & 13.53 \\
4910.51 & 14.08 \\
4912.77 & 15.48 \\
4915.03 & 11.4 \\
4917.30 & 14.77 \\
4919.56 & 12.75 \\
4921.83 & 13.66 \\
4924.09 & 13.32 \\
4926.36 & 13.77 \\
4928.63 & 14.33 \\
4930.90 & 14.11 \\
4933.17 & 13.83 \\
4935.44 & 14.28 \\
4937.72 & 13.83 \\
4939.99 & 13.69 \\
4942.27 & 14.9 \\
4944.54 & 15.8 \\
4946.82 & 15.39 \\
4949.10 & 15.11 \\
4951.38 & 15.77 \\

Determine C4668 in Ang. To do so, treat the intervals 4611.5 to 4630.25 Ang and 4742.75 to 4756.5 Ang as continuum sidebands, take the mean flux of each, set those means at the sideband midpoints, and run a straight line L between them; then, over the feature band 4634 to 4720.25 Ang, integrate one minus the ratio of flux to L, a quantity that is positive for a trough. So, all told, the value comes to 7.6 Ang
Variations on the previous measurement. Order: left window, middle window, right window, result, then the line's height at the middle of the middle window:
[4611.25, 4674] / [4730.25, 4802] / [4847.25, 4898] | -4.2 Ang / 13.3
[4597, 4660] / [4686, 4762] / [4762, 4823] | 0.9 Ang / 13.9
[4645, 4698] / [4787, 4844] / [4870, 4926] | -2.9 Ang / 13.5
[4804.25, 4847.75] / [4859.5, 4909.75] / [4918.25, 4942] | 1.9 Ang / 14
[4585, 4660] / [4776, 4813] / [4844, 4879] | -3.1 Ang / 13.1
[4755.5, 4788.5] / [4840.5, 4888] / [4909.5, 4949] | 2.7 Ang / 13.9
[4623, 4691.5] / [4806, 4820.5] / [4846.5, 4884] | -1.5 Ang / 13.1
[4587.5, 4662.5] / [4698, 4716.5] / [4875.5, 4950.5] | 1.2 Ang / 13.8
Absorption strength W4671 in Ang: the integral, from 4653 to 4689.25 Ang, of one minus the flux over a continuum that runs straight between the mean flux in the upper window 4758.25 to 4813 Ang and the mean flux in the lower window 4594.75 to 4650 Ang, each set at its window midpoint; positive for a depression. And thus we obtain 1.8 Ang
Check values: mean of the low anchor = 13.7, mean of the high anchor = 14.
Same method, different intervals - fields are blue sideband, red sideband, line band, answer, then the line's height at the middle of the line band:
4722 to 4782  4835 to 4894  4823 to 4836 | -0.4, 13.5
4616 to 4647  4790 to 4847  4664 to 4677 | 1.2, 13.9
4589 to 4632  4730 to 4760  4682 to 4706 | 1.9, 14.2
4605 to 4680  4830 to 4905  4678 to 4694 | 0.1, 13.5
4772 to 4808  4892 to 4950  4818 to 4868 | 2.5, 14.2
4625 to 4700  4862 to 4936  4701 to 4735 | -0.5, 13.4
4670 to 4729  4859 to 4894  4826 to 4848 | -1.6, 13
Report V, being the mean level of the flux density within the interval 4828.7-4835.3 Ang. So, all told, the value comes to 13.9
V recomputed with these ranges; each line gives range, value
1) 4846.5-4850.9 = 13.1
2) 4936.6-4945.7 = 14.6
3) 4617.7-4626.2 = 14.3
